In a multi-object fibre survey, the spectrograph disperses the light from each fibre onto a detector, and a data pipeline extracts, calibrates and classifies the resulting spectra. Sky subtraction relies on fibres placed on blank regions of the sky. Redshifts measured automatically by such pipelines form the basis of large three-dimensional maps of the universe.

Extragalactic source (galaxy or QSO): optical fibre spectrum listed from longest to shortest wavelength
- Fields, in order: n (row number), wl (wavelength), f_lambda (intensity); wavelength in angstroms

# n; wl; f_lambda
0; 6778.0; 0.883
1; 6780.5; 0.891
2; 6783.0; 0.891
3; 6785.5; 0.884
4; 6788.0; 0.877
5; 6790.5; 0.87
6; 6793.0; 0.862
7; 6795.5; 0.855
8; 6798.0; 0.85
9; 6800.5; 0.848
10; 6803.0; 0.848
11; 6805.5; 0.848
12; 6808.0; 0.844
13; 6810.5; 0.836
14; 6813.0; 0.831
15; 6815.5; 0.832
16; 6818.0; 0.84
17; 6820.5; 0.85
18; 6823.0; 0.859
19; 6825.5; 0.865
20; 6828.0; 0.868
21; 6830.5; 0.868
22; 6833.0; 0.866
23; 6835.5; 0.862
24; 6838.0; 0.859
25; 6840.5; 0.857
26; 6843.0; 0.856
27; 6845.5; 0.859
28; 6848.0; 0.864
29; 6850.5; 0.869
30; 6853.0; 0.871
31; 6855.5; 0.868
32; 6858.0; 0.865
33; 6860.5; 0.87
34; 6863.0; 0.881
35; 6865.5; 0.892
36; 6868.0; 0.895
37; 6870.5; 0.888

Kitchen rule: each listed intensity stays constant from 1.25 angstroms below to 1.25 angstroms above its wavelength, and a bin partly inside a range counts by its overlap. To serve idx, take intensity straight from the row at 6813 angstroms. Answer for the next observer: 0.831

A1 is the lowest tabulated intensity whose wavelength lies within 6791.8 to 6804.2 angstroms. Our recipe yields 0.848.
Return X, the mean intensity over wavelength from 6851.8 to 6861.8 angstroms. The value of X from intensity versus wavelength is 0.869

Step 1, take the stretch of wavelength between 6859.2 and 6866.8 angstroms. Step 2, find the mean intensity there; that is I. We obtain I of 0.881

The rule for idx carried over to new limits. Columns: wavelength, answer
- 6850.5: 0.869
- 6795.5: 0.855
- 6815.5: 0.832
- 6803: 0.848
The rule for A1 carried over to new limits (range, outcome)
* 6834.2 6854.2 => 0.856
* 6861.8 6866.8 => 0.881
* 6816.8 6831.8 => 0.84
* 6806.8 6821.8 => 0.831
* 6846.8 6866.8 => 0.864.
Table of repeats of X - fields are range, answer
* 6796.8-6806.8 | 0.848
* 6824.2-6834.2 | 0.867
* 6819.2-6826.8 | 0.858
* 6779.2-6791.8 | 0.883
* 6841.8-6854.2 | 0.864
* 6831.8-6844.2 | 0.86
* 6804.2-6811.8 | 0.843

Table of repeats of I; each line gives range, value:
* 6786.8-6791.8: 0.873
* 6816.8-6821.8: 0.845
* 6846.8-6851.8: 0.867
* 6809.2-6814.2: 0.834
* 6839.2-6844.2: 0.857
